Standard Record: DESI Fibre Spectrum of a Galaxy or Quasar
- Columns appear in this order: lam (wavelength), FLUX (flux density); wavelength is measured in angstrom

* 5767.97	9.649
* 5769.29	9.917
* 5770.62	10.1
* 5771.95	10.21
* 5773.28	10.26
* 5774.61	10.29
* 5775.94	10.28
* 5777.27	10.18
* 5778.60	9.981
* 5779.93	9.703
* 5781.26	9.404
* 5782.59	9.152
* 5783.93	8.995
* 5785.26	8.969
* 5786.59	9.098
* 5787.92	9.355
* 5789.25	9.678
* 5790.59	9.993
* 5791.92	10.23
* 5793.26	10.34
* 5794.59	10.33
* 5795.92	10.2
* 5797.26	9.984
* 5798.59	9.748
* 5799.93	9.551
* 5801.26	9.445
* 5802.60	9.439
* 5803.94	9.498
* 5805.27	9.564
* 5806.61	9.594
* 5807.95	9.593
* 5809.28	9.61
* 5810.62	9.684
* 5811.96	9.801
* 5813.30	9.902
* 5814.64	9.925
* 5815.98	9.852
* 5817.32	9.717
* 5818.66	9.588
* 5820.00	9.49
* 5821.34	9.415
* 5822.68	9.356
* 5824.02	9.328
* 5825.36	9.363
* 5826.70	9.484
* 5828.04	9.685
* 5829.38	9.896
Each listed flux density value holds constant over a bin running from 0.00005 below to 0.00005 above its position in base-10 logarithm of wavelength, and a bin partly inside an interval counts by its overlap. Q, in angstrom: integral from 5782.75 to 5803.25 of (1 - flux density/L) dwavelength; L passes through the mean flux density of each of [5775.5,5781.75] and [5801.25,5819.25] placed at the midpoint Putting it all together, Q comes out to 0.25 angstrom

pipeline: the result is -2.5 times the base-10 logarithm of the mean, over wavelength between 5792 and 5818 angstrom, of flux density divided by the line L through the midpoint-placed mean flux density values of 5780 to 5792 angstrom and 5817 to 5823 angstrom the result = -0.04 mag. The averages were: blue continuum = 9.41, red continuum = 9.51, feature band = 9.79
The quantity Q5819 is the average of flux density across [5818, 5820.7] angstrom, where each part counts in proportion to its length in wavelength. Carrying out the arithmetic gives 9.54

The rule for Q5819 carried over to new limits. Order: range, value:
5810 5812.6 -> 9.74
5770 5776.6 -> 10.2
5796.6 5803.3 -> 9.63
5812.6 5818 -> 9.84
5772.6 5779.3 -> 10.2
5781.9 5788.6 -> 9.12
